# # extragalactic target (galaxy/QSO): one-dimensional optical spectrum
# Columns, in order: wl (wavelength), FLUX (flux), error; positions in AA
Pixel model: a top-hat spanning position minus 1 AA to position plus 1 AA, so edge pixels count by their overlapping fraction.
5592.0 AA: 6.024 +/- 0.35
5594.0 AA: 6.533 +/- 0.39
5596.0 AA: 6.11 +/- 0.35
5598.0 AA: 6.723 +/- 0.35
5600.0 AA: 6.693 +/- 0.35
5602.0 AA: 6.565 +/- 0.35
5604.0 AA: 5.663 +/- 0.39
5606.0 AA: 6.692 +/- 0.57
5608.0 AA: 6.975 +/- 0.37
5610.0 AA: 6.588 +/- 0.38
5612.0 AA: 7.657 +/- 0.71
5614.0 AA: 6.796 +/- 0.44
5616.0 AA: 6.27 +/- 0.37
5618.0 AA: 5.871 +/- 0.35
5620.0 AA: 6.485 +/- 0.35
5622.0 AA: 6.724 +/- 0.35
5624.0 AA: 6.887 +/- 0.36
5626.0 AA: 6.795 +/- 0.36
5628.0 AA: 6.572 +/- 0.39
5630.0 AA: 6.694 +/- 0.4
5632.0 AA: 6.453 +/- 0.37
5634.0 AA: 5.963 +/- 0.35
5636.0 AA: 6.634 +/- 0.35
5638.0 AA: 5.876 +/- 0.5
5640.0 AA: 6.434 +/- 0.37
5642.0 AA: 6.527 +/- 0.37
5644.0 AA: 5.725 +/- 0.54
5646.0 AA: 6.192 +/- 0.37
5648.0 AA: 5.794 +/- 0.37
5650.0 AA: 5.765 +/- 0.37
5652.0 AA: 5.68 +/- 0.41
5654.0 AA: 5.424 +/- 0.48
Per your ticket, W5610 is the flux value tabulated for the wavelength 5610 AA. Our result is 6.588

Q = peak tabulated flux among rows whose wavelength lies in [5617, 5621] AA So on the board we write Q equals 6.485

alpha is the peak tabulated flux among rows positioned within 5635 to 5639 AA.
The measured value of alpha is 6.634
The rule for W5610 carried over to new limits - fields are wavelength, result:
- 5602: 6.565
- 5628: 6.572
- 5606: 6.692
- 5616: 6.27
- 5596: 6.11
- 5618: 5.871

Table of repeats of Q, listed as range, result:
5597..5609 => 6.975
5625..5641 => 6.795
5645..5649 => 6.192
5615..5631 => 6.887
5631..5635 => 6.453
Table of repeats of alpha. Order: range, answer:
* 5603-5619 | 7.657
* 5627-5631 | 6.694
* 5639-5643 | 6.527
